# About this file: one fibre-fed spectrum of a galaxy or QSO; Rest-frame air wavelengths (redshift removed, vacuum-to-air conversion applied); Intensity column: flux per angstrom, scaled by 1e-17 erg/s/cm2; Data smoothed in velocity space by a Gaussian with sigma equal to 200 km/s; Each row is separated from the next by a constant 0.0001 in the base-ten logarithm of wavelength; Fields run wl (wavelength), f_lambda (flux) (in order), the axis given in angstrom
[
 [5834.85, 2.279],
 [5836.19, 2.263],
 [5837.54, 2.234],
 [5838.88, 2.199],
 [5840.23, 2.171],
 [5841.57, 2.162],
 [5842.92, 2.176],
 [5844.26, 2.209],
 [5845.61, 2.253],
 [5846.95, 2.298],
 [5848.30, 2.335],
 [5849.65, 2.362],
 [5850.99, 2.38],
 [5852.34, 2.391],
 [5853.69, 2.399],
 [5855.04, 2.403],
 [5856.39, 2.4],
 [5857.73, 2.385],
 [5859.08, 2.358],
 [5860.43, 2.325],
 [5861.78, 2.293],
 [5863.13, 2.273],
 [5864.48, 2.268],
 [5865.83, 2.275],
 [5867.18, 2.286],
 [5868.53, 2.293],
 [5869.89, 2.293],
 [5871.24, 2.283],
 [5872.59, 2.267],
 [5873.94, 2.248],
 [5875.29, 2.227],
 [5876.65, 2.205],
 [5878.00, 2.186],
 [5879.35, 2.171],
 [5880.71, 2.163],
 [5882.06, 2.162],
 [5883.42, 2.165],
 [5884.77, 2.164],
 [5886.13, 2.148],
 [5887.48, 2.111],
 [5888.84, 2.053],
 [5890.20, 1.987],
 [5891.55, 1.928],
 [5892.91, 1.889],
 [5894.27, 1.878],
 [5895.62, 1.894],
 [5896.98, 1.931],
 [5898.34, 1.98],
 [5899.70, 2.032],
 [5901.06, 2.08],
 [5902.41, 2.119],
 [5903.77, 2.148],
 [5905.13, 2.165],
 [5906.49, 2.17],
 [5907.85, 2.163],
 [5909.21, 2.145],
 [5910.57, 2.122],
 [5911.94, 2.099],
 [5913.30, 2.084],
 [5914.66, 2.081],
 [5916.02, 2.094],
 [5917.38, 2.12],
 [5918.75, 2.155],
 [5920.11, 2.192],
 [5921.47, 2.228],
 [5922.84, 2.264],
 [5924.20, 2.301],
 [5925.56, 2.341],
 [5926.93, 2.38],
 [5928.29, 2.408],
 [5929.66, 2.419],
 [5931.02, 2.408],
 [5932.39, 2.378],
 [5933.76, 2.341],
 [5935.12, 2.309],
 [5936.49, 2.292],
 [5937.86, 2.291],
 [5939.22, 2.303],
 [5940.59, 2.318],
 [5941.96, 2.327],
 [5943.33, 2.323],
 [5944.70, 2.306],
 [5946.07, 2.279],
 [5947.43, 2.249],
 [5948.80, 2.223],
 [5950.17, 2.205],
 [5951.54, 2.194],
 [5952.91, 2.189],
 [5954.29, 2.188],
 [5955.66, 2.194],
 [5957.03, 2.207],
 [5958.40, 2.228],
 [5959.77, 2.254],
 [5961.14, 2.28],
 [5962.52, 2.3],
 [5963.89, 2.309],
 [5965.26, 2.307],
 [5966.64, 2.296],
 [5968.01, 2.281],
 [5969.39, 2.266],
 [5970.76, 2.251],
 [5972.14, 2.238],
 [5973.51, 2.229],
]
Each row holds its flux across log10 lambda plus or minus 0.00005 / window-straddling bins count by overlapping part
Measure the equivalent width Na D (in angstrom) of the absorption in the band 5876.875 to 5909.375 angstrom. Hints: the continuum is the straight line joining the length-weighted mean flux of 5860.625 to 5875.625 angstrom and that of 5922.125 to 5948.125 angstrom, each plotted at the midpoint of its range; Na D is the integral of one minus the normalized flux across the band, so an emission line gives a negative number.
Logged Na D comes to 3.1 angstrom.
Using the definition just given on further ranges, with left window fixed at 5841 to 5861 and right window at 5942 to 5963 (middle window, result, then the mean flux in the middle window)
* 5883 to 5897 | 1.7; 2.01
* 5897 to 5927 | 1.7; 2.15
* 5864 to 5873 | 0.1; 2.28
